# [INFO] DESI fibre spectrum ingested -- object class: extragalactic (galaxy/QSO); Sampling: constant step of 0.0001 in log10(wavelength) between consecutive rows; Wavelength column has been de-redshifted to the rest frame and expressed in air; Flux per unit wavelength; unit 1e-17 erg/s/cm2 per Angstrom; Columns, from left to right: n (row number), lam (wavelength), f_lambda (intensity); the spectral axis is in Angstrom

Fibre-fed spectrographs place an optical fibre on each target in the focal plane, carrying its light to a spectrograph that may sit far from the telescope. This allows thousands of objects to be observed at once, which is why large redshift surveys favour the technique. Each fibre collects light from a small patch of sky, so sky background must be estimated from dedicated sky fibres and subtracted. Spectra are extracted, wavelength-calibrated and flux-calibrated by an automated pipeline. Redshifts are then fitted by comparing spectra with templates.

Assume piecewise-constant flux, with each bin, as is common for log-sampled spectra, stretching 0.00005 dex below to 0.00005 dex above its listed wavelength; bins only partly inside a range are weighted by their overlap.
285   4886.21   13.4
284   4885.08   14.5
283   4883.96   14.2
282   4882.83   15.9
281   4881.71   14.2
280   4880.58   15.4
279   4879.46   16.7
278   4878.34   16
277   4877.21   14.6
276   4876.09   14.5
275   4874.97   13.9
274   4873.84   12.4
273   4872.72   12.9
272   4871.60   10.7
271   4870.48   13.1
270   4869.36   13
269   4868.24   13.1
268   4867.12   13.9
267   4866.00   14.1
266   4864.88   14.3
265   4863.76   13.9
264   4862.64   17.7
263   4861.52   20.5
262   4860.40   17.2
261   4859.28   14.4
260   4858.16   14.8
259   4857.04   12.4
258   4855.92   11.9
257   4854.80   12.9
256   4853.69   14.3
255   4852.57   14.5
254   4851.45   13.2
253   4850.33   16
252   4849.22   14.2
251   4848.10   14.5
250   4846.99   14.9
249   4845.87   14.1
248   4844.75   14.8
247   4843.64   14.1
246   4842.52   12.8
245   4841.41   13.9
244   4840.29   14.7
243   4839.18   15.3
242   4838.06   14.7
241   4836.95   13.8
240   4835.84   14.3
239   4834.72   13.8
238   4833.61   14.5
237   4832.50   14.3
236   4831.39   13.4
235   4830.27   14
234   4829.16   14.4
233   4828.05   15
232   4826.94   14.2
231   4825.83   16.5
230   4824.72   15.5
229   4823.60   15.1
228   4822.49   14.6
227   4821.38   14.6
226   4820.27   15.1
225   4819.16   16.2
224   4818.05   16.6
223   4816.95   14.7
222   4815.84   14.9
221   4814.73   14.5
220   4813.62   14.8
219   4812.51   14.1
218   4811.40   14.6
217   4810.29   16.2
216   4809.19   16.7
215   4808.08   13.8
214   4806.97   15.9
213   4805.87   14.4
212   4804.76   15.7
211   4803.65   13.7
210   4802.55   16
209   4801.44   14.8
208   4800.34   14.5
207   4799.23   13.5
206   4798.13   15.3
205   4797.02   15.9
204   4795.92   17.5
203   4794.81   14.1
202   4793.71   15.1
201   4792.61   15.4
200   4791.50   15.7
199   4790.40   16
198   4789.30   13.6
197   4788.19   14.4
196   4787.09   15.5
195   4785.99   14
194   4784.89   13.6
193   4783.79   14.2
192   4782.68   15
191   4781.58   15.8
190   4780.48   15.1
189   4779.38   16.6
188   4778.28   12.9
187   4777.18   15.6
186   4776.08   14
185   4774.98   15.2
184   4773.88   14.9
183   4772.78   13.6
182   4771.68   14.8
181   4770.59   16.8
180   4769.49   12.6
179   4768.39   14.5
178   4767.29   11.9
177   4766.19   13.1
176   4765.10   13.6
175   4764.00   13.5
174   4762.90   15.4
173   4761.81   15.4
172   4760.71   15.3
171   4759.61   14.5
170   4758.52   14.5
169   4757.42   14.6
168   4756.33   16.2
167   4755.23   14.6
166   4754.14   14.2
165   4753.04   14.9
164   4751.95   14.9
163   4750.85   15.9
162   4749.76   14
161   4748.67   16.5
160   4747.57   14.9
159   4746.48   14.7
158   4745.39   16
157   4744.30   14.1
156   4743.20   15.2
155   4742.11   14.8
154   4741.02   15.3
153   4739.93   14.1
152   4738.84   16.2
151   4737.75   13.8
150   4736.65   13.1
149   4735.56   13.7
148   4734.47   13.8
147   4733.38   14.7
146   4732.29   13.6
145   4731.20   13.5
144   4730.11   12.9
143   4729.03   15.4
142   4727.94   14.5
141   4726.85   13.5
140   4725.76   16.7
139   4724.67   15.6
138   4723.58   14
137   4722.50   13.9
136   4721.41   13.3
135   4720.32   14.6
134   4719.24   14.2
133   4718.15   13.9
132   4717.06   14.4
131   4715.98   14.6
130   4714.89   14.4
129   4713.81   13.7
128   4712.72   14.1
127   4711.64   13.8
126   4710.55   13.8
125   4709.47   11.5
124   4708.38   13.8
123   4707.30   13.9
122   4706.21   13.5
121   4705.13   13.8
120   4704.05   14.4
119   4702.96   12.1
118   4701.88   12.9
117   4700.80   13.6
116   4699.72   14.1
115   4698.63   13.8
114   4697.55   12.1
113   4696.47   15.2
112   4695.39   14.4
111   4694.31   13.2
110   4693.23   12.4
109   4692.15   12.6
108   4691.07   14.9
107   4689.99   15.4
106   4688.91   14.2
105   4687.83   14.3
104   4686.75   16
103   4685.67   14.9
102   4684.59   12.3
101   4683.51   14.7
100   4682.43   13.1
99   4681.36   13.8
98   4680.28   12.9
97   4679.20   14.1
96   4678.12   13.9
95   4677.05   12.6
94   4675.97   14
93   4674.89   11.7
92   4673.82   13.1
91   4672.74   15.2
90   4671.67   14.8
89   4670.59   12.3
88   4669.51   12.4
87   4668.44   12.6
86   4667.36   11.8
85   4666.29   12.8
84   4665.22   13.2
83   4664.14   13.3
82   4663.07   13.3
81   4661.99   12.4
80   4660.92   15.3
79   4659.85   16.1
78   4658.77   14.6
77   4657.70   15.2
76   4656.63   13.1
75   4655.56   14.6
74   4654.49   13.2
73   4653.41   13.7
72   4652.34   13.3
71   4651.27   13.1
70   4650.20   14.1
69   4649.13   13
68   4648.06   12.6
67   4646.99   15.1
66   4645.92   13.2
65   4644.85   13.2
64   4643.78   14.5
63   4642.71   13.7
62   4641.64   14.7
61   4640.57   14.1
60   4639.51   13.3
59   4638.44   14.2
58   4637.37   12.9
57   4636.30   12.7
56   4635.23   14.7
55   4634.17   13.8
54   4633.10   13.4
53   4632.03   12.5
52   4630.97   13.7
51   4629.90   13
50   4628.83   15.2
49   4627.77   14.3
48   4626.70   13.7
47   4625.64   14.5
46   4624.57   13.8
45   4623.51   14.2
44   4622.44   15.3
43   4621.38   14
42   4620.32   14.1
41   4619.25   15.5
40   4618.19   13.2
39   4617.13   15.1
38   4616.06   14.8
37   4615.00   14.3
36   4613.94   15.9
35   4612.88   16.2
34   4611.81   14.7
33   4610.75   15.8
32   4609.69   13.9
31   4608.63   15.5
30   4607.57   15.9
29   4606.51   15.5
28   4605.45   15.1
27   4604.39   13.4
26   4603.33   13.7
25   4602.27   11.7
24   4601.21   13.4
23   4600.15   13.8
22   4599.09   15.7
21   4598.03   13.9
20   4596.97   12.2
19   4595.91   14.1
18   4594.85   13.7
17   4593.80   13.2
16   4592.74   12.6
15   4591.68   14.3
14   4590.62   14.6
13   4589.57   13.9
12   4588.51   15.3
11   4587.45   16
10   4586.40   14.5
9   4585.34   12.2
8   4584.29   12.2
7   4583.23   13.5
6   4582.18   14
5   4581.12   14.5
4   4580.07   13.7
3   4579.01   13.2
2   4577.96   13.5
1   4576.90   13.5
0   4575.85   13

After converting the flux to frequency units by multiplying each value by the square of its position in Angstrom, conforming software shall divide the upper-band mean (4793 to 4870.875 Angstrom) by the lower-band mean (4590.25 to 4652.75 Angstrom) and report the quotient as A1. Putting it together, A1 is 1.1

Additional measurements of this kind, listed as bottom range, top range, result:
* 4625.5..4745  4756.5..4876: 1.11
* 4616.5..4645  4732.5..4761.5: 1.11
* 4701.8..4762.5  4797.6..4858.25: 1.06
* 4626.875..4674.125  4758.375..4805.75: 1.14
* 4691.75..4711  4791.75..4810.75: 1.18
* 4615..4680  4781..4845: 1.16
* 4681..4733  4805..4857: 1.10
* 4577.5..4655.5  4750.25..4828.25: 1.14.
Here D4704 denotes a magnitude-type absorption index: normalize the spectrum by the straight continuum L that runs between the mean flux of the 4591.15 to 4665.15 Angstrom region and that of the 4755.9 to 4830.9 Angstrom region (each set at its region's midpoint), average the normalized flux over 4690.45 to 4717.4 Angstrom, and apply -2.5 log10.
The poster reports 0.06 mag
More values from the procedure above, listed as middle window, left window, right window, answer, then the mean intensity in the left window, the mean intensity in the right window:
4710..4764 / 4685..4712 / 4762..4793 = -0.030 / 13.8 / 14.6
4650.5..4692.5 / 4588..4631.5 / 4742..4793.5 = 0.058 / 14.3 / 14.7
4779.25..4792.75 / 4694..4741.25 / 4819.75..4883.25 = -0.053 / 14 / 14.4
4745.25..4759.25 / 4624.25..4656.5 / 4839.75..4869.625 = -0.070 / 13.7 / 14.5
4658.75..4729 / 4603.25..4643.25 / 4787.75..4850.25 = 0.055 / 14.3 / 14.8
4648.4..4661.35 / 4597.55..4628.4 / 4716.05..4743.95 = 0.029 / 14.5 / 14.3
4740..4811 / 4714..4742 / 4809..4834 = -0.016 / 14.3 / 15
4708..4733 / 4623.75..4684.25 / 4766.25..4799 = 0.011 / 13.6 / 14.8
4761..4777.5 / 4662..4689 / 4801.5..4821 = 0.023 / 13.5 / 15.2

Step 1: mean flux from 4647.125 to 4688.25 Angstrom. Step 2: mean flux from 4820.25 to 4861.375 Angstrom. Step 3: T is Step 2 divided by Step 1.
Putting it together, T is 1.1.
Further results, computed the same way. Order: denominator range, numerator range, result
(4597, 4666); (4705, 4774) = 1.02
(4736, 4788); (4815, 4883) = 0.99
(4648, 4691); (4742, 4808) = 1.08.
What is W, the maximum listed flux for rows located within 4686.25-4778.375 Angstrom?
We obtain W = 16.8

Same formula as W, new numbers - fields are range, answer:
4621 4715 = 16.1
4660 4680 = 15.3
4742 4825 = 17.5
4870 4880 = 16.7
